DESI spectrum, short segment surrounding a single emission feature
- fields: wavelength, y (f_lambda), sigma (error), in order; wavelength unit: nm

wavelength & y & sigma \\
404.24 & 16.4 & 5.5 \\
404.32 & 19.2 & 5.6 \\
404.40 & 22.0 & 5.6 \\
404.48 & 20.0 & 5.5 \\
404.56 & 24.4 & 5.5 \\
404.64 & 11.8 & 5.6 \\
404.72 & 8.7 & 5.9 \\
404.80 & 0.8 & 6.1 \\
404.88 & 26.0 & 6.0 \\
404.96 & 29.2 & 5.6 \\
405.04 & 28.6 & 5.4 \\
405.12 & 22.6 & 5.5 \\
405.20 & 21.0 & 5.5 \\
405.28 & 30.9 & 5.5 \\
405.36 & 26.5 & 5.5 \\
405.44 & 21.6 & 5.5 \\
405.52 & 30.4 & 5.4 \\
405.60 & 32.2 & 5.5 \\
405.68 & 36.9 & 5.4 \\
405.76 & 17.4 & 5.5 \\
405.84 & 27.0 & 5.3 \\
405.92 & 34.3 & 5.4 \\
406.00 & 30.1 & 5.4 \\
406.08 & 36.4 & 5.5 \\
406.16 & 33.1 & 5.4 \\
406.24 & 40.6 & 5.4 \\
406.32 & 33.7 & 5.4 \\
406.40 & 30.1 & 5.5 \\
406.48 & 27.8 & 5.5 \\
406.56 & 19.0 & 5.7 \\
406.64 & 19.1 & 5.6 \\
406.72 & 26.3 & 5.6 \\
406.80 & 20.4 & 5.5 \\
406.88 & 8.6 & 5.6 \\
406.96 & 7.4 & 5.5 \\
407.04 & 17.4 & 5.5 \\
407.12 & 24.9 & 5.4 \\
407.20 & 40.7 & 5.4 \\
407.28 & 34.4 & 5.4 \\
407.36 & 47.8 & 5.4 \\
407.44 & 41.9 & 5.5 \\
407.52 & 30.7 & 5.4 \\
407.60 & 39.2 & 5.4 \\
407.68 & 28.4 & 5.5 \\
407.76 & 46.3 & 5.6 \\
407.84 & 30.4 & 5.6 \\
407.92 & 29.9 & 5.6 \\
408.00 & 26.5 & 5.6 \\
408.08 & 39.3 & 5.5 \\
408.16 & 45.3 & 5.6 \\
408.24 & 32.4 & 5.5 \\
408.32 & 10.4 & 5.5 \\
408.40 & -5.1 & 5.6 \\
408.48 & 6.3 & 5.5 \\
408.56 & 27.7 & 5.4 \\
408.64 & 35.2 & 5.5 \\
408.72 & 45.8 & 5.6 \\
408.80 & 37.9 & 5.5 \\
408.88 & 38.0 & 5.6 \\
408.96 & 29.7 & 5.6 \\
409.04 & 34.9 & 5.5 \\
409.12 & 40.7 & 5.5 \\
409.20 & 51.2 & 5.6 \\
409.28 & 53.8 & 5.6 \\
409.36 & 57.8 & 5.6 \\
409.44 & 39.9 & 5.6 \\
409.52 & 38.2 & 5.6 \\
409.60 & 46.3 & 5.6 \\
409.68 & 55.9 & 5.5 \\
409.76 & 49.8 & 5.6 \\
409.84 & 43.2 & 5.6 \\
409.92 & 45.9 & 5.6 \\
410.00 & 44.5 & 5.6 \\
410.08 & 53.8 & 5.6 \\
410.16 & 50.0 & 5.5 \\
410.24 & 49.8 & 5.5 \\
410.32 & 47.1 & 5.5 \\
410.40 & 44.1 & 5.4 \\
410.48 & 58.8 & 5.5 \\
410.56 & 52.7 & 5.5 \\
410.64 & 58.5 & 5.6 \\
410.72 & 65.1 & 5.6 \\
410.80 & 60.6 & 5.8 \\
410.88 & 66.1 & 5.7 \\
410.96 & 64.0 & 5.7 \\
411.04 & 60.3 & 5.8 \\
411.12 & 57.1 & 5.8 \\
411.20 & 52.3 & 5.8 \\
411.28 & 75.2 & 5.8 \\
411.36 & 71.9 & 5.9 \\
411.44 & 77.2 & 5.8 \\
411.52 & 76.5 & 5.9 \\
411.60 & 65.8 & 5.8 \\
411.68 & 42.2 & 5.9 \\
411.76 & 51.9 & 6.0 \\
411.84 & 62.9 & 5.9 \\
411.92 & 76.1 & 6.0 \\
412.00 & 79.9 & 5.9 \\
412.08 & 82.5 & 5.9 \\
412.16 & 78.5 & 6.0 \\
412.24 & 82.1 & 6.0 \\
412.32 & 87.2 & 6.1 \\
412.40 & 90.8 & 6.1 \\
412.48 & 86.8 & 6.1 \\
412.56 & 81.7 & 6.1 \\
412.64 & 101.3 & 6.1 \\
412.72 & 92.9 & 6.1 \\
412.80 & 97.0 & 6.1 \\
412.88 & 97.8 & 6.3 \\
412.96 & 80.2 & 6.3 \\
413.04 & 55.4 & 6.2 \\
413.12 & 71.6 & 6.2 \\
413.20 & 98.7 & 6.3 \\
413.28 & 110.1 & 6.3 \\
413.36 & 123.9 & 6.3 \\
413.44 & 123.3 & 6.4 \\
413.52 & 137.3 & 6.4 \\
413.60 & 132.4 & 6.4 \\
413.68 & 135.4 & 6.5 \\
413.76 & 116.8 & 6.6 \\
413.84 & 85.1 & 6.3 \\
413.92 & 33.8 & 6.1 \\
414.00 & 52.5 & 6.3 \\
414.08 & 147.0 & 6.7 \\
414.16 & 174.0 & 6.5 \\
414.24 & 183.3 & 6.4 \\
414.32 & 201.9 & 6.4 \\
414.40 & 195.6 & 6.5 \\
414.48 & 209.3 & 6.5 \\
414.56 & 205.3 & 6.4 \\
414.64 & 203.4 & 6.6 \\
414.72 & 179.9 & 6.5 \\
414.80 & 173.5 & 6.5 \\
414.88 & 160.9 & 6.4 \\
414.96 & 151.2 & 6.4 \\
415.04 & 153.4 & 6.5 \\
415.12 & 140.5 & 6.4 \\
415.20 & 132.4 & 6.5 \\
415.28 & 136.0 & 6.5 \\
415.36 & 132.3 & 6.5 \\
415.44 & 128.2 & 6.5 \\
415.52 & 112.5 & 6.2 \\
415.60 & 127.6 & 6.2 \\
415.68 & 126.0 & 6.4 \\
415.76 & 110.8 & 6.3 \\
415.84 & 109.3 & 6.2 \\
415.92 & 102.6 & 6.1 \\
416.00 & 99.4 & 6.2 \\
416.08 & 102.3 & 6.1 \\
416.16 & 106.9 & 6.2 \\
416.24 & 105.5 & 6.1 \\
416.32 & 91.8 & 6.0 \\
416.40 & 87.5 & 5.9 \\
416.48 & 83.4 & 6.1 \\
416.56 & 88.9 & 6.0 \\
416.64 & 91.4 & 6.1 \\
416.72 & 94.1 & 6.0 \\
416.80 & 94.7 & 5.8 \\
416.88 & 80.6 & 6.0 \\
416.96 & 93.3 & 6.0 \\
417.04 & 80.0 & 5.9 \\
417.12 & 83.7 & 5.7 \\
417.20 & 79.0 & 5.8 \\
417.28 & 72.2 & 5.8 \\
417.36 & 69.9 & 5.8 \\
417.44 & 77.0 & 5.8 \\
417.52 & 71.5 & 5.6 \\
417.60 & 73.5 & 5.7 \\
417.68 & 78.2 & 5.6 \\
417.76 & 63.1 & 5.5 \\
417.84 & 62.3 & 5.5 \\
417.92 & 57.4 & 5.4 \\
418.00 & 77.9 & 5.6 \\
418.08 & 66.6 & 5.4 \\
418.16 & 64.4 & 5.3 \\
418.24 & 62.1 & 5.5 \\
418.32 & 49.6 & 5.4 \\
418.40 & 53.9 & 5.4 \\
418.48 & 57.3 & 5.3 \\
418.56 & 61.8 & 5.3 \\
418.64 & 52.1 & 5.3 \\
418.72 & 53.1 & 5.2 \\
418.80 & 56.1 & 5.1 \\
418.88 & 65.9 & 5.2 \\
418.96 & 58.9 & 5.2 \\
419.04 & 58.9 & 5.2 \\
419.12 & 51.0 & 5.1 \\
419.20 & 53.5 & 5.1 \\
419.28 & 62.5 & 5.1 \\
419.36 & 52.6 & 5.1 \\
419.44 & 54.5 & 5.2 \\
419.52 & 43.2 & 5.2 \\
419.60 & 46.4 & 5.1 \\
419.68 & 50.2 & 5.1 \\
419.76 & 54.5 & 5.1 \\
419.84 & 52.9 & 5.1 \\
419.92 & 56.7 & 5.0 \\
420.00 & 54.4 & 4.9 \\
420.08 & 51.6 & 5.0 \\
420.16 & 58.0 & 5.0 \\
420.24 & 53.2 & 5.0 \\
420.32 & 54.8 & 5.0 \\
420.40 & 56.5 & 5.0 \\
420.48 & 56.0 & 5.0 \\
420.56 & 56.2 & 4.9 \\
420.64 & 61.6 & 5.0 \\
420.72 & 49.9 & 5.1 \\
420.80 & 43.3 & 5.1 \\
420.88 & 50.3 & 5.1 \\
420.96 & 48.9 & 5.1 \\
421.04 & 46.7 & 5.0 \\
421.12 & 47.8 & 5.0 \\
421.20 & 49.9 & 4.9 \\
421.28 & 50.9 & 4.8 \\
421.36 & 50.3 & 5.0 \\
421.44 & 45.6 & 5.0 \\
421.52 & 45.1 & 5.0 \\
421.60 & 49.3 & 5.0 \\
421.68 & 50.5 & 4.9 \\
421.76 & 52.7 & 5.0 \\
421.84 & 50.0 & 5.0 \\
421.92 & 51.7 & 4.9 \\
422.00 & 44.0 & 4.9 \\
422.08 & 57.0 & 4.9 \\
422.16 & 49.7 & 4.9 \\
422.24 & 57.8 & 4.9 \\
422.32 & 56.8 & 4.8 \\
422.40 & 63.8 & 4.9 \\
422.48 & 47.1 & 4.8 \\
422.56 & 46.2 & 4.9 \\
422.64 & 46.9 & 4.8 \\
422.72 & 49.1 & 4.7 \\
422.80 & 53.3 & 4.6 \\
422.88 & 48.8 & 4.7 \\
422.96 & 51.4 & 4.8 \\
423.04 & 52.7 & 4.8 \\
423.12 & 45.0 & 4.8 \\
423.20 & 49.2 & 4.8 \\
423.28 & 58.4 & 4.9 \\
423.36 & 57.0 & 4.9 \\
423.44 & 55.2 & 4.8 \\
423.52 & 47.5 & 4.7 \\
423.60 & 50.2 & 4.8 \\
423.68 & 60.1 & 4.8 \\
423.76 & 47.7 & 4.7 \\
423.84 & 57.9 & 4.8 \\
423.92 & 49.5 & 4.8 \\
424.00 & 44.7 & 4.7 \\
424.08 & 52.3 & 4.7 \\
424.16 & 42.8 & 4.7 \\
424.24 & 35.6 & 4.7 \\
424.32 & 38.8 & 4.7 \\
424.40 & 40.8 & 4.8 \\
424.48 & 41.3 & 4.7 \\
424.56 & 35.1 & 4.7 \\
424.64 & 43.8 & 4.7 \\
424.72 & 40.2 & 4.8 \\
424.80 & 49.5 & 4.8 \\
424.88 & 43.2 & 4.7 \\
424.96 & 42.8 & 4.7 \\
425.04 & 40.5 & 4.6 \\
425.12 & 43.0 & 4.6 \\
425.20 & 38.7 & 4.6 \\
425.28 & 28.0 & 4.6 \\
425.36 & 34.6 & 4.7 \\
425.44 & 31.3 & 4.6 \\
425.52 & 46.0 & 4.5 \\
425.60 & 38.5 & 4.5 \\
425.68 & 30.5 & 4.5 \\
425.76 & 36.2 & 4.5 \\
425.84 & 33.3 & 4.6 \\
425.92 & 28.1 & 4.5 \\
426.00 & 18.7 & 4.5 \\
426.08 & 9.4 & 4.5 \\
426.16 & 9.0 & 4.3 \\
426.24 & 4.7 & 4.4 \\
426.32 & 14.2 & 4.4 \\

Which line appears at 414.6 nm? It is Lyman alpha 1216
